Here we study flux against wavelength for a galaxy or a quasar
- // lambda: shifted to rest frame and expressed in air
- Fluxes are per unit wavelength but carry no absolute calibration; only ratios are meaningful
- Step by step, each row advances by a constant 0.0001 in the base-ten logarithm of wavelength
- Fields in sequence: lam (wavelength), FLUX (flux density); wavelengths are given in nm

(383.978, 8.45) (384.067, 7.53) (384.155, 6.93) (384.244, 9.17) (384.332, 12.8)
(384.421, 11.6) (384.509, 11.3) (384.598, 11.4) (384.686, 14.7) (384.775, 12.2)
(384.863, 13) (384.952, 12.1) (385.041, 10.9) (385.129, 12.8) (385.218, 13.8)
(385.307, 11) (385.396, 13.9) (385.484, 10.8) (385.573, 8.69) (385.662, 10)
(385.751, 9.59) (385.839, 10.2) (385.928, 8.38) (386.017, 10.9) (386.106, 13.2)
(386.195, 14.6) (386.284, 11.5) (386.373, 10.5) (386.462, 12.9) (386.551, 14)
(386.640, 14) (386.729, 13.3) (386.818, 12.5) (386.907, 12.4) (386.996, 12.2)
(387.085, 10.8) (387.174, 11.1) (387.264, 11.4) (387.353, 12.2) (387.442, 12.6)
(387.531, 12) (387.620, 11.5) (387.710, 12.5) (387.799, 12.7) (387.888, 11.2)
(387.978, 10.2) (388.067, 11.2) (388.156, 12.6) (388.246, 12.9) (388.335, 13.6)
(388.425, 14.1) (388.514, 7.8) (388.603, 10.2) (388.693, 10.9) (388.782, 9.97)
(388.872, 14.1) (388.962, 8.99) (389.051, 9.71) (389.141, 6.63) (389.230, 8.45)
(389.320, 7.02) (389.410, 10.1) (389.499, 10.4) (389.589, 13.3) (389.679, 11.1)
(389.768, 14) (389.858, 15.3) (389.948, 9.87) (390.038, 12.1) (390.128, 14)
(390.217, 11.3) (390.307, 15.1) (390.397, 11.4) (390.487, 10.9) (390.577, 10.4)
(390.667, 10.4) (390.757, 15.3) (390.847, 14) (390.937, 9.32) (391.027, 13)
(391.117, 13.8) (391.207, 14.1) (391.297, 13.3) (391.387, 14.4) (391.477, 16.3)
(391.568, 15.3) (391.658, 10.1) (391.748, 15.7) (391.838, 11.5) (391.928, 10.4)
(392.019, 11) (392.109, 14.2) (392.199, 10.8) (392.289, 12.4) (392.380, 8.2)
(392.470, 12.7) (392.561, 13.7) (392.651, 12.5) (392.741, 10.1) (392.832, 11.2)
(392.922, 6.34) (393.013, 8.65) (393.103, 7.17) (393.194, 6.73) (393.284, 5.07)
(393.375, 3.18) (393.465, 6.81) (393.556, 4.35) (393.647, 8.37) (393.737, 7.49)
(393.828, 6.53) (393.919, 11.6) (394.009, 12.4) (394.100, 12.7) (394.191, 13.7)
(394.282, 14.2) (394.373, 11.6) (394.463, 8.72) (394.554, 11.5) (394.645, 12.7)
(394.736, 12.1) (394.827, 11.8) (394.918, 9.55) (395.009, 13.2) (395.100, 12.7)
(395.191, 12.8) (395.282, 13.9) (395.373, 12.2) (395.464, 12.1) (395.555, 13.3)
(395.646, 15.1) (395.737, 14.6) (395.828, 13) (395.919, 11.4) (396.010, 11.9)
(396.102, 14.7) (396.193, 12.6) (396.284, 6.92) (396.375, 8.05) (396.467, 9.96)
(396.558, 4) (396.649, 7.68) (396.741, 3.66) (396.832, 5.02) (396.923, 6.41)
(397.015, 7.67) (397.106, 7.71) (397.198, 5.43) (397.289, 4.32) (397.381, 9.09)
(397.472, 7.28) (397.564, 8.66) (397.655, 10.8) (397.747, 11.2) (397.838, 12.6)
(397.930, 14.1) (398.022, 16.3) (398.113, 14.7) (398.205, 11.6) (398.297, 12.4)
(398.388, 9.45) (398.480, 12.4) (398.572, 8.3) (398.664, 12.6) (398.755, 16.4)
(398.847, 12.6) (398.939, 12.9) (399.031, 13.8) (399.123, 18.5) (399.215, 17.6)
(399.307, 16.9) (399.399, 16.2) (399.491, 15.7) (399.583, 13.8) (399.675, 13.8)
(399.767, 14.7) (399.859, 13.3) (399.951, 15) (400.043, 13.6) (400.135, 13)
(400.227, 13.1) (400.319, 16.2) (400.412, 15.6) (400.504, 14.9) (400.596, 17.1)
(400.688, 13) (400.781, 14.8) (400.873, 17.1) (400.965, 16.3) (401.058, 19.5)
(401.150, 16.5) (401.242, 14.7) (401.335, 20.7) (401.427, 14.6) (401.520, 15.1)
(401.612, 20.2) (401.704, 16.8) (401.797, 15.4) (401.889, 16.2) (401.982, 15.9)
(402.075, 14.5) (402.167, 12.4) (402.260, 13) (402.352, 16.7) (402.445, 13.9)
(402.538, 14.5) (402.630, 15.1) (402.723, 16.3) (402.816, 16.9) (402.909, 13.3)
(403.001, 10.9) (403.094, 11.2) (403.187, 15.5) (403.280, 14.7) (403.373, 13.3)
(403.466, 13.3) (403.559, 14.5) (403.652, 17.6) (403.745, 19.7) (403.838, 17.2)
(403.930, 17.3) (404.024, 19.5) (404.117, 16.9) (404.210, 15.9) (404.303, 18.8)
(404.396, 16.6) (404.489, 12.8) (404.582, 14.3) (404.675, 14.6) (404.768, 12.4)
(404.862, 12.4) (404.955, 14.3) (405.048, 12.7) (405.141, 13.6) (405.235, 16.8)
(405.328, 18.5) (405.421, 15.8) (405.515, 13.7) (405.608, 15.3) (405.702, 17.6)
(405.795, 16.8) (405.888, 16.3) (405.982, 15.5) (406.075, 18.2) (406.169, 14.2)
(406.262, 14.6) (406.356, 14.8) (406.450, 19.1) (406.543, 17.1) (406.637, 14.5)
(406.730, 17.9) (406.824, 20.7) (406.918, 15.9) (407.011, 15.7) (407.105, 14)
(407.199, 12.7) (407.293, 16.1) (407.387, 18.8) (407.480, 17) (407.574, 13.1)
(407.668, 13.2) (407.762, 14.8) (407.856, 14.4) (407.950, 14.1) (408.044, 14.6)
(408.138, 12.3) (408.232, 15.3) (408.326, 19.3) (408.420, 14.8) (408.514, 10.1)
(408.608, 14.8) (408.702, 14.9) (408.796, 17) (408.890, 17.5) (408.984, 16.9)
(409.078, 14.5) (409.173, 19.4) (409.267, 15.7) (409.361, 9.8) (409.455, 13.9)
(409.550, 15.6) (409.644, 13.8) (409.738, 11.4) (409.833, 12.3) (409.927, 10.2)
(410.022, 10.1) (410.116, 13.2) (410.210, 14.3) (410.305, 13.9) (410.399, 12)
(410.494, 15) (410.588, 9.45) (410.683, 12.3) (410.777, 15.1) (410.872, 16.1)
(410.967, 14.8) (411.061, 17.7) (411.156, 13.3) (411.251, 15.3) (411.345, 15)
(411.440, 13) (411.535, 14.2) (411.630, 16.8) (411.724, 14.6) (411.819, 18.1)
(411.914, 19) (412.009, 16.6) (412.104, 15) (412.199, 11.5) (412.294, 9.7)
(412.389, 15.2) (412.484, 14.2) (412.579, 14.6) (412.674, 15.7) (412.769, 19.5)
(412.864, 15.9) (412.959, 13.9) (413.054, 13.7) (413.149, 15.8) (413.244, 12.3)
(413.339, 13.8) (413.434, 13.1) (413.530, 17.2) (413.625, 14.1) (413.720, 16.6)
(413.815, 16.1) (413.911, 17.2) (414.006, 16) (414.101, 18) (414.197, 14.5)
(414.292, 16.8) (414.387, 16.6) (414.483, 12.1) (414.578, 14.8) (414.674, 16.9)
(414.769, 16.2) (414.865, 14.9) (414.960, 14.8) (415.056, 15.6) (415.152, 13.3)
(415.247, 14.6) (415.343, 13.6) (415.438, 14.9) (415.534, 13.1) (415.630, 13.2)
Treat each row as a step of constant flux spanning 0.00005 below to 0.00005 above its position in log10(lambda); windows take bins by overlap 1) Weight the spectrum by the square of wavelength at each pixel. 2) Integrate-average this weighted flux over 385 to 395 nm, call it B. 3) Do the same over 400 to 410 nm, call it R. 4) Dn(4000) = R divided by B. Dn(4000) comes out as 1.46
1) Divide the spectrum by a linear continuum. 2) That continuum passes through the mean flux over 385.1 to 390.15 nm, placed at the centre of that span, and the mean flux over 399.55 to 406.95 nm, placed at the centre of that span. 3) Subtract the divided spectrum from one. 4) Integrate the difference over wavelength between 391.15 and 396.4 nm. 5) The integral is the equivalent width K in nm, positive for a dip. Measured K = 0.75 nm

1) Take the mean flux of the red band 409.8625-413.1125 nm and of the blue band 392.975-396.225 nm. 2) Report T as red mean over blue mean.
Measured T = 1.3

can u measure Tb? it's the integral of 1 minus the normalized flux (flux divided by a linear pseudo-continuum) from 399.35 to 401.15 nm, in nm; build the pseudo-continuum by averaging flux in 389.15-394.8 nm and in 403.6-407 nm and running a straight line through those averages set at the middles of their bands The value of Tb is -0.12 nm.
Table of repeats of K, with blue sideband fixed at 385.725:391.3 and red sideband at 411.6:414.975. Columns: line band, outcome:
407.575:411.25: 0.151 nm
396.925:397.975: 0.335 nm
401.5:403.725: -0.188 nm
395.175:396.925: 0.312 nm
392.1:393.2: 0.175 nm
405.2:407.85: -0.306 nm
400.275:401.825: -0.325 nm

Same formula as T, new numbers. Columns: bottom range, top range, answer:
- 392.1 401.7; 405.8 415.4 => 1.26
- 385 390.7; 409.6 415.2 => 1.27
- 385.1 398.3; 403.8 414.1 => 1.36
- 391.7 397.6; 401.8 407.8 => 1.54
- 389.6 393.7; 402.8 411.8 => 1.33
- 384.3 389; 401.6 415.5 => 1.28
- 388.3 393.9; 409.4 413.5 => 1.31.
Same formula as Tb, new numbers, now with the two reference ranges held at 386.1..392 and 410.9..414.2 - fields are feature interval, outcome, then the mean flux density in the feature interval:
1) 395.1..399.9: 0.579 nm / 11.6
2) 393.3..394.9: 0.355 nm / 9.89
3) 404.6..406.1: -0.104 nm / 15.2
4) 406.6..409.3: -0.173 nm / 15.5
